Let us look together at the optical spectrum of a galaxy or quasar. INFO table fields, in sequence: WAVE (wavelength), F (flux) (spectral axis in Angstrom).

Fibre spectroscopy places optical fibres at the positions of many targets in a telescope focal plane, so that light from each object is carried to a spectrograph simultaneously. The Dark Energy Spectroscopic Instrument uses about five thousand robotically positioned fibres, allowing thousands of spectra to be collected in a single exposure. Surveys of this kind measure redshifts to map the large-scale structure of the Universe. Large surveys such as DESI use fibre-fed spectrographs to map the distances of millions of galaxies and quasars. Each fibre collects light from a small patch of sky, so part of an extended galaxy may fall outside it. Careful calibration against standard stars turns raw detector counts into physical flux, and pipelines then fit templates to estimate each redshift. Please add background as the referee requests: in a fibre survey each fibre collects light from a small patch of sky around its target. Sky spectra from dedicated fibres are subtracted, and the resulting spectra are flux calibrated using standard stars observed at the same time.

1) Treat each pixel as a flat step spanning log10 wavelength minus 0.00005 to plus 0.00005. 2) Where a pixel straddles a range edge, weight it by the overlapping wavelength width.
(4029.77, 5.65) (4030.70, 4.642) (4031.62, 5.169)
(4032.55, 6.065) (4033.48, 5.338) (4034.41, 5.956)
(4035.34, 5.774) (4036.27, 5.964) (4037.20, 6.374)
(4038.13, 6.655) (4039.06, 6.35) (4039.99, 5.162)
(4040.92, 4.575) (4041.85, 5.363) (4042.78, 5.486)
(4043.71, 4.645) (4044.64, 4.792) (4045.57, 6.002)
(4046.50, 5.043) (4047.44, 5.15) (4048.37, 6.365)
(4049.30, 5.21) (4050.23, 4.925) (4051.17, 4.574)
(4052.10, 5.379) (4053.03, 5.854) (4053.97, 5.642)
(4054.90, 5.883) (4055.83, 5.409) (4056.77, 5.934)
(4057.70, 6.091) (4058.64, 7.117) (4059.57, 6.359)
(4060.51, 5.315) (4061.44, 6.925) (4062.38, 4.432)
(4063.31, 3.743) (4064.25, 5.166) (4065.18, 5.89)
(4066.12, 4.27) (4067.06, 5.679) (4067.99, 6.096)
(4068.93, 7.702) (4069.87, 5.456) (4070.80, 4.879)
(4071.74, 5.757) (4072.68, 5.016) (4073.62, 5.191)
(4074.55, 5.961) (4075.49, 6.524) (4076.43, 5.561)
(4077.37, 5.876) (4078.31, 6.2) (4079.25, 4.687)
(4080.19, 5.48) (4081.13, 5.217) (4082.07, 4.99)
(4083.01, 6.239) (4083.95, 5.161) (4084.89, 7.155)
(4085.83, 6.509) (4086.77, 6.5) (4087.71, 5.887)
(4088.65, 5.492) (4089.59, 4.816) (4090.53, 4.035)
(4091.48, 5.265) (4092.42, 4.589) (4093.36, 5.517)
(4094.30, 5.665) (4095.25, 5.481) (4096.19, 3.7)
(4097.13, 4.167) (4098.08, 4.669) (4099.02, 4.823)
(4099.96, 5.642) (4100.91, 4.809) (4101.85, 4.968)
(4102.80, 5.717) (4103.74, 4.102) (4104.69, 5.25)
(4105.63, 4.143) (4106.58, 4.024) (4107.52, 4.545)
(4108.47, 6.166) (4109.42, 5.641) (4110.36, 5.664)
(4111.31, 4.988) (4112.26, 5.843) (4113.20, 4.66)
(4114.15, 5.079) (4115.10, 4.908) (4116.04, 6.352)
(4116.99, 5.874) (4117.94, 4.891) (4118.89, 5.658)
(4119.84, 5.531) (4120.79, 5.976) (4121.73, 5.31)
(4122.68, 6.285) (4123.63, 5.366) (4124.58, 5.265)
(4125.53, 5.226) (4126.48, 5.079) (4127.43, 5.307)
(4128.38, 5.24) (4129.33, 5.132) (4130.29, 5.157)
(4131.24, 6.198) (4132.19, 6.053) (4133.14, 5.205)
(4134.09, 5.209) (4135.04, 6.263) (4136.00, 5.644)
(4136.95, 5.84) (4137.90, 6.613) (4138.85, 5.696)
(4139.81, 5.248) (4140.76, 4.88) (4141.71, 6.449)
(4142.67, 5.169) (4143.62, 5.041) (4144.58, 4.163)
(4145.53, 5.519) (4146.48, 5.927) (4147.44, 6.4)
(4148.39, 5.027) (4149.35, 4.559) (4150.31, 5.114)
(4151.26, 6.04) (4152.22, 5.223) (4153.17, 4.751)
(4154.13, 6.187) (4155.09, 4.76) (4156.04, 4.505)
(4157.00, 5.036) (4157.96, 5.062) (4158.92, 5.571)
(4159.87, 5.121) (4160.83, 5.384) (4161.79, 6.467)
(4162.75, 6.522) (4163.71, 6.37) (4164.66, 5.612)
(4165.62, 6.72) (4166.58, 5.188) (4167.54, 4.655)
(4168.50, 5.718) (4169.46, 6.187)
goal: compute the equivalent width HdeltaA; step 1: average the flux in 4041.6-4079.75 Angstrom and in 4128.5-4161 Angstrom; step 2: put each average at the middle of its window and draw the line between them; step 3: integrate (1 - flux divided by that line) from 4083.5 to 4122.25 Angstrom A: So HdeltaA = 1.6 Angstrom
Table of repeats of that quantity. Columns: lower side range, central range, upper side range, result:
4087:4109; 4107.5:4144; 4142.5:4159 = -3.05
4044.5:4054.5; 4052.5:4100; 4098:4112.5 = -2.65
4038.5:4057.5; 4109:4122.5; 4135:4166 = 0.03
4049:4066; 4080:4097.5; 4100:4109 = -0.87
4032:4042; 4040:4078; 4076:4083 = 0.63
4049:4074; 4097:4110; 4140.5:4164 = 1.31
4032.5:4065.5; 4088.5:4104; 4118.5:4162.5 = 1.70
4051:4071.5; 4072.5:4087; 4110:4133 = -0.48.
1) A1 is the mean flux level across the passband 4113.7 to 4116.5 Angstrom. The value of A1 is 5.45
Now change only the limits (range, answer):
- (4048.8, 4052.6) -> 5.05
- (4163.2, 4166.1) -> 6.25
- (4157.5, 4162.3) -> 5.53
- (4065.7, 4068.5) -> 5.4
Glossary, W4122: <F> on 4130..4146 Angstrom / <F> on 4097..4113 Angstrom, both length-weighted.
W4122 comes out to 1.1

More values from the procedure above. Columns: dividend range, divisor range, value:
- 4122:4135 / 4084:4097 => 1.01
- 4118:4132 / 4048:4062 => 0.95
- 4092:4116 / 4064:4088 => 0.87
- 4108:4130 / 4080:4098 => 1.02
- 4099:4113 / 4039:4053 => 0.97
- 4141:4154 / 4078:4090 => 0.94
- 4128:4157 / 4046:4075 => 0.98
